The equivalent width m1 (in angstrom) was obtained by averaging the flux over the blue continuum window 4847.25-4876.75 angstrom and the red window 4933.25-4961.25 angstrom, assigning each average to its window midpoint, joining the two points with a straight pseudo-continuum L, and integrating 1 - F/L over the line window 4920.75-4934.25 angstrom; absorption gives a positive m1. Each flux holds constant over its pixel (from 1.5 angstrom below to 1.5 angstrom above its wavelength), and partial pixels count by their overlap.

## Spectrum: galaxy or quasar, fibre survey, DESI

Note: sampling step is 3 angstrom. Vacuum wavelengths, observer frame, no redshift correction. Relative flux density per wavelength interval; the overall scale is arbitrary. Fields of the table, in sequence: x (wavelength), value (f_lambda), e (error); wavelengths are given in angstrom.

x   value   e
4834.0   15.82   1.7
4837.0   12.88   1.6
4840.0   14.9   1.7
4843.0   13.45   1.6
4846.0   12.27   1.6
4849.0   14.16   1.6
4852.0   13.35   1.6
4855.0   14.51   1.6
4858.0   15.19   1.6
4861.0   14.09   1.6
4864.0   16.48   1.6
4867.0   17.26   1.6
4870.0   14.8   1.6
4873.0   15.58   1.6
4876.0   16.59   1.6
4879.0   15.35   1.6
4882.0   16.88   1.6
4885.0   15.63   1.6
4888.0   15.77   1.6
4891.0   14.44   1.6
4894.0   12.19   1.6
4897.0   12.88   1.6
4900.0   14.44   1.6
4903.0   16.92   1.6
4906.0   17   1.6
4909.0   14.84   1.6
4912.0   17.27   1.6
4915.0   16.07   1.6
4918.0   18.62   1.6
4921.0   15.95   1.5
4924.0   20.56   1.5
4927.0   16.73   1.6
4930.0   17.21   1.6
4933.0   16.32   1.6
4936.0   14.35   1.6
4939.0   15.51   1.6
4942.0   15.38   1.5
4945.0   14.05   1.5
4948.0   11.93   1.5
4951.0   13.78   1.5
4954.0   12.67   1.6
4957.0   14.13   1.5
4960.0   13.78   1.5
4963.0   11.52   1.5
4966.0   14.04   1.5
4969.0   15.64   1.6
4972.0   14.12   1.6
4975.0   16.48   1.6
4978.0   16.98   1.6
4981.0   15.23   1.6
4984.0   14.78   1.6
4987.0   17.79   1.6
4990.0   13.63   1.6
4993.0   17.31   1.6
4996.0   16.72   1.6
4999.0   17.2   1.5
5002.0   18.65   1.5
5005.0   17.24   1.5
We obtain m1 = -3.01 angstrom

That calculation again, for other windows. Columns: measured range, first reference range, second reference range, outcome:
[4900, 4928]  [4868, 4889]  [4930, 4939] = -2.20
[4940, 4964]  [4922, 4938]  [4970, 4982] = 4.22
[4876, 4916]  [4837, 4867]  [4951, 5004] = -1.94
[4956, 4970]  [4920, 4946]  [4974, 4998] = 2.12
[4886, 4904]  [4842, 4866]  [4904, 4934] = 1.83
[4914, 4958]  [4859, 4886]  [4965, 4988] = 0.42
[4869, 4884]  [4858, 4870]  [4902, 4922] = 0.09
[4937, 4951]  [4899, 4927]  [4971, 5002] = 2.04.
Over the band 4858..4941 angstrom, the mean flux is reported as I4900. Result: 15.9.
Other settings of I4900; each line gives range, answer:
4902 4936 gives 16.9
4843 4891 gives 15.1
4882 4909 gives 15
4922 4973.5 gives 14.8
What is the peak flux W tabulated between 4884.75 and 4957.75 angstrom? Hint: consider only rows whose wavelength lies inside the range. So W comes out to 20.56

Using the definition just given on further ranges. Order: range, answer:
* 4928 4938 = 17.21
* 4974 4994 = 17.79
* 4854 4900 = 17.26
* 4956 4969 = 15.64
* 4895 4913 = 17.27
